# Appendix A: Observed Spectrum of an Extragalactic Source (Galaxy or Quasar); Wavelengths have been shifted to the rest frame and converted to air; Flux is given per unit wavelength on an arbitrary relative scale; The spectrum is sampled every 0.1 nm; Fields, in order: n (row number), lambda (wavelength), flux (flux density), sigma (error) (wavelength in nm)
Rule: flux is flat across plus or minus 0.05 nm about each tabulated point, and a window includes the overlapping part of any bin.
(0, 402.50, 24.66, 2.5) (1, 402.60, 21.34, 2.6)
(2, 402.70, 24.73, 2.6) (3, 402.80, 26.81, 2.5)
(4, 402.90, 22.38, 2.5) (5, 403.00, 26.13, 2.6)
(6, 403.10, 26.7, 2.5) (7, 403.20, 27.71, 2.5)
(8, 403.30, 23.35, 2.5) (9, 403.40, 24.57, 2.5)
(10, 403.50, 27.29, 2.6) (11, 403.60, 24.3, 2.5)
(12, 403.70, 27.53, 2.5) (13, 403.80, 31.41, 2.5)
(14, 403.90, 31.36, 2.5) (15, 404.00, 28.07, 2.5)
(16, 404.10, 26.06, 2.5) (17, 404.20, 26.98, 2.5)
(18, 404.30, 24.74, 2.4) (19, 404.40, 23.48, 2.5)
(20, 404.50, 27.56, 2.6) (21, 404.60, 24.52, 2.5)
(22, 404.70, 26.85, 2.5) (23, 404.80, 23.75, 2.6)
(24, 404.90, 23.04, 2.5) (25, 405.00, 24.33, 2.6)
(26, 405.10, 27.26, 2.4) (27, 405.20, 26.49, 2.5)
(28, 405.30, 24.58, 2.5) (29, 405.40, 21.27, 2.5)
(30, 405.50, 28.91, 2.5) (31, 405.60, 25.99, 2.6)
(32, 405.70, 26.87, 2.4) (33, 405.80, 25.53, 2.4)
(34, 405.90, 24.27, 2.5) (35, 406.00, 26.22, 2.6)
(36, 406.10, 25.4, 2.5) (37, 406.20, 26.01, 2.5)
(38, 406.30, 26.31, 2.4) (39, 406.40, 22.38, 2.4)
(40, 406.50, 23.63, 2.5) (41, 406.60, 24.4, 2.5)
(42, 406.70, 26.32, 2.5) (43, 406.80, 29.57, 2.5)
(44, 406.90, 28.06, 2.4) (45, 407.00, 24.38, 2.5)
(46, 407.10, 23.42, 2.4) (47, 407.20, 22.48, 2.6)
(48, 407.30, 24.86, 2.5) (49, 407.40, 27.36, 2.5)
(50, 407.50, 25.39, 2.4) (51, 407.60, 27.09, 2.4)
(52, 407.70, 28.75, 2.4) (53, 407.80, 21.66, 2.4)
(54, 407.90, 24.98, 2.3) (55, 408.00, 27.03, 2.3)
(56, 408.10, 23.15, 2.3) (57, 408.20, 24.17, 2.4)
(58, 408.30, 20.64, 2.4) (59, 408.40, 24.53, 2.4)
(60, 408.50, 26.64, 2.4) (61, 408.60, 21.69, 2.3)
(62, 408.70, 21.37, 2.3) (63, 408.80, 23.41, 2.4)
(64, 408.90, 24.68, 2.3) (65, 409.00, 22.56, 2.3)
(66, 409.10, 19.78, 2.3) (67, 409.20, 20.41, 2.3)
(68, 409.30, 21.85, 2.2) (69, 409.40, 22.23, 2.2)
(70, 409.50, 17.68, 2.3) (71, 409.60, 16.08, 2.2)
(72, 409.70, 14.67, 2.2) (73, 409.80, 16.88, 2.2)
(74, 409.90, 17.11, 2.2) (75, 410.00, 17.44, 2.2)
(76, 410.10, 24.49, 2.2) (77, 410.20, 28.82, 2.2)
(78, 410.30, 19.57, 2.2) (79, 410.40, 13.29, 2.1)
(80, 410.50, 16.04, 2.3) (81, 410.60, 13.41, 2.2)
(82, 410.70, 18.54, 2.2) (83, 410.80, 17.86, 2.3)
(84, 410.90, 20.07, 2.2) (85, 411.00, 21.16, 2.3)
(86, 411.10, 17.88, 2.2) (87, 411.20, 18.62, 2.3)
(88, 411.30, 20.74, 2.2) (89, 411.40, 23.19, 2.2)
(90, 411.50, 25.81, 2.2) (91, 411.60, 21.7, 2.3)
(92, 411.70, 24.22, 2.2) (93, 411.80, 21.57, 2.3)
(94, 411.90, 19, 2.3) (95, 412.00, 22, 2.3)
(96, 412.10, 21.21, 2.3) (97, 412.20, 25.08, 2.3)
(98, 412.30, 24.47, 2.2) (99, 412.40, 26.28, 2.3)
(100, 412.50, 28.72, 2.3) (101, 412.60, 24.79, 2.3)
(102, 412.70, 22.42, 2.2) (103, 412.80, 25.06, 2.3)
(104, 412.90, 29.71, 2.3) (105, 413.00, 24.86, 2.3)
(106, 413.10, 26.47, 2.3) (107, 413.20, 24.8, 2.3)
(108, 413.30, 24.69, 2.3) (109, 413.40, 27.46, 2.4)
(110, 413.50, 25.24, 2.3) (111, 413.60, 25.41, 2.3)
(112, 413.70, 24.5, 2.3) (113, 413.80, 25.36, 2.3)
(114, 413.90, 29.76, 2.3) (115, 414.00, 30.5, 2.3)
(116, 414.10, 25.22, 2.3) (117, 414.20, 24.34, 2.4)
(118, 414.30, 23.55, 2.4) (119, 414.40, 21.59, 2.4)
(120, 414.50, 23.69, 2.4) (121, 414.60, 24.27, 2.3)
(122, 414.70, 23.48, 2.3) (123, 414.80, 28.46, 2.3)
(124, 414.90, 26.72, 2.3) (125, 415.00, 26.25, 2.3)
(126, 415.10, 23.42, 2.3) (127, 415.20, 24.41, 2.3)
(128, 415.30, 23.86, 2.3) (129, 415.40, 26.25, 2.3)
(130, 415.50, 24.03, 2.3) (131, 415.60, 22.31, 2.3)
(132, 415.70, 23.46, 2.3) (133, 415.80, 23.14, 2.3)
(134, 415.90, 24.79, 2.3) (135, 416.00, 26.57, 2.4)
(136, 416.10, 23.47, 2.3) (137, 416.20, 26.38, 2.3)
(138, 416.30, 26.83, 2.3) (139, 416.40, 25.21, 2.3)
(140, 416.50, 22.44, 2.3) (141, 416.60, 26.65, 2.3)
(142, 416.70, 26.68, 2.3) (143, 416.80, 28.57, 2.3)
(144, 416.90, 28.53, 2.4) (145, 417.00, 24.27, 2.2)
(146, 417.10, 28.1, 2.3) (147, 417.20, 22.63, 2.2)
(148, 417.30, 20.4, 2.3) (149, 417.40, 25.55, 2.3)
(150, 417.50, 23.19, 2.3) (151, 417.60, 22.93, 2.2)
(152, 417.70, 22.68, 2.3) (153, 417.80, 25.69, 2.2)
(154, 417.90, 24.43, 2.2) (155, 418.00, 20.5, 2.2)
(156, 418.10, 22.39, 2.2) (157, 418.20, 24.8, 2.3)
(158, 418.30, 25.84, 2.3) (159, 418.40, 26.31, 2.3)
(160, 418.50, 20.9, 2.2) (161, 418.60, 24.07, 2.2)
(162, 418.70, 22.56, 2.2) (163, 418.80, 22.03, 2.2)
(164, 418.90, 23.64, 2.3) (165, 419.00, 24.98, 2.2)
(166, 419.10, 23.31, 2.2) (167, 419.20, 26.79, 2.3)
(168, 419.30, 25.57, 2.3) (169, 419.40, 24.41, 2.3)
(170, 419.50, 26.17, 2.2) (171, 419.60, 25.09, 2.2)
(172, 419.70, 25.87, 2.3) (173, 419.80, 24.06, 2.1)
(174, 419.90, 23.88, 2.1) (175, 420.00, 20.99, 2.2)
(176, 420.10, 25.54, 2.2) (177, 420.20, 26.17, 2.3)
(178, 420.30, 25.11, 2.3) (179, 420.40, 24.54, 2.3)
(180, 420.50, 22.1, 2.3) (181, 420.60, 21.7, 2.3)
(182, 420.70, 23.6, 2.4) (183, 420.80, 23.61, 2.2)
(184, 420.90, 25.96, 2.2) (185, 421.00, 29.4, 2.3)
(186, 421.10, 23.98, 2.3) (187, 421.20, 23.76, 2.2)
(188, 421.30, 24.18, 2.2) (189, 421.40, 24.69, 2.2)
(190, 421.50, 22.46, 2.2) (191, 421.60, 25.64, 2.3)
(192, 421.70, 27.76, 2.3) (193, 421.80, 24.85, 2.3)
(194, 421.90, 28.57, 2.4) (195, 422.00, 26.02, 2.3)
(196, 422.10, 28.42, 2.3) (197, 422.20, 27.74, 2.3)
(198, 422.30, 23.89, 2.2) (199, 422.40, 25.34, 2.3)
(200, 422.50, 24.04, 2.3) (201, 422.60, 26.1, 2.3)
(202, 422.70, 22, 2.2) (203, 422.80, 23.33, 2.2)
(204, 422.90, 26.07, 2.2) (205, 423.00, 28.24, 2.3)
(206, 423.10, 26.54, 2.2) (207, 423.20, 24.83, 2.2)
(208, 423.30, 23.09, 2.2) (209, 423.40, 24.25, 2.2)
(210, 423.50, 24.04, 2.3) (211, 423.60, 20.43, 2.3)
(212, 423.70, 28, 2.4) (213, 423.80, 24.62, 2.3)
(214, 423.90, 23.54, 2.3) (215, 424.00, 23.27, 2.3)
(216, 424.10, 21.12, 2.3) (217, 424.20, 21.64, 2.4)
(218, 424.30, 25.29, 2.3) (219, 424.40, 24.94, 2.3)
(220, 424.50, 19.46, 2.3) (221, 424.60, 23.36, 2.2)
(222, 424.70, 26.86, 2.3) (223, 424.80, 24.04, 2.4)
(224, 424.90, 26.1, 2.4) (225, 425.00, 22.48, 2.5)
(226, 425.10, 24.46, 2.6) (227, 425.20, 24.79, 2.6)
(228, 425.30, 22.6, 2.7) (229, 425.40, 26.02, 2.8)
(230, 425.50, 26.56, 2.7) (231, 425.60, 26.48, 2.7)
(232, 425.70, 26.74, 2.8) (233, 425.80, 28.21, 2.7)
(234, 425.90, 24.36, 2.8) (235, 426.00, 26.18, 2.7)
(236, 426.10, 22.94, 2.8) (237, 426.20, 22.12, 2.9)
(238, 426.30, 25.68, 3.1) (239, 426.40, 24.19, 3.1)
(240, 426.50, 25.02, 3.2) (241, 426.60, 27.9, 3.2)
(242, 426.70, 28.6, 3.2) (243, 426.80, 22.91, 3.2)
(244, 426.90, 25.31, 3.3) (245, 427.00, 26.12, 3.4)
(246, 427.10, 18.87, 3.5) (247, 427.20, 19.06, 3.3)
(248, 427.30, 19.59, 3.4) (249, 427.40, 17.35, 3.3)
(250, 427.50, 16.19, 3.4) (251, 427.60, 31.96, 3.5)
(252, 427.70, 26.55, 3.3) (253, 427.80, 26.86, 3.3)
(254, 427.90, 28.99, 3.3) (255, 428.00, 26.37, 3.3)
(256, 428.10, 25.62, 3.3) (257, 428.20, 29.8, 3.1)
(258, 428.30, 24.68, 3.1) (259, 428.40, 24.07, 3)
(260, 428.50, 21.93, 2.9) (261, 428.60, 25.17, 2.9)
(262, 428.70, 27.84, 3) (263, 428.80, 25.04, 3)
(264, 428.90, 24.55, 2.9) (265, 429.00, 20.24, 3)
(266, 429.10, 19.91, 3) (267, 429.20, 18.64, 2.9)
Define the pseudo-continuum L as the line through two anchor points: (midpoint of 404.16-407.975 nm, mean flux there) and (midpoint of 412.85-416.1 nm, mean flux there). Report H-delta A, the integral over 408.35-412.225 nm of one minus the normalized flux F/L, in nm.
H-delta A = 0.73 nm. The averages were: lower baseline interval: 25.4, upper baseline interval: 25.2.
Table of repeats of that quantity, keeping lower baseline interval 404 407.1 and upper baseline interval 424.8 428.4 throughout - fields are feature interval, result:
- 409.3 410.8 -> 0.41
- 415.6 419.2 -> 0.10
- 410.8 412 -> 0.20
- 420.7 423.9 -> -0.03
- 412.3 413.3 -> -0.02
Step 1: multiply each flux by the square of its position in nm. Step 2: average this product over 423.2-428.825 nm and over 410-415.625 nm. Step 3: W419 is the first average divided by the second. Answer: 1.11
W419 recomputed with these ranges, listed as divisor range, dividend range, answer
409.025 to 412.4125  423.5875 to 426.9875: 1.31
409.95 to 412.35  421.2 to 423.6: 1.28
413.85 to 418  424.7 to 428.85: 1.05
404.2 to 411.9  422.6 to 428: 1.15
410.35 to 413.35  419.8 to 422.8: 1.18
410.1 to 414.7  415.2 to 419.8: 1.08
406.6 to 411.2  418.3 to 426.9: 1.20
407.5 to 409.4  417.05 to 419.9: 1.07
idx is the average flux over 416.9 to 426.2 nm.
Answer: 24.5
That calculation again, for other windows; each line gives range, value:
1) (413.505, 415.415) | 25.3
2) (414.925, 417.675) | 24.8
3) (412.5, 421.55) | 24.8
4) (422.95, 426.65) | 24.6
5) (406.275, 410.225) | 23.2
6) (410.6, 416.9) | 24.2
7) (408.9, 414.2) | 22.3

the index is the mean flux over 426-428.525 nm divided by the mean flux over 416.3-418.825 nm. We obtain 1.00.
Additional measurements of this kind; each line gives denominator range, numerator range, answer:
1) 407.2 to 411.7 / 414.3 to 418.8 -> 1.14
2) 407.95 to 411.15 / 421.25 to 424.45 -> 1.21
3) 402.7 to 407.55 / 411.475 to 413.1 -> 0.94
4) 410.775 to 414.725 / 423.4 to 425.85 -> 1.02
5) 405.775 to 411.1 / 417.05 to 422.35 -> 1.09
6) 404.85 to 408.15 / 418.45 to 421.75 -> 0.96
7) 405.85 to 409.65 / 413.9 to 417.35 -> 1.05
